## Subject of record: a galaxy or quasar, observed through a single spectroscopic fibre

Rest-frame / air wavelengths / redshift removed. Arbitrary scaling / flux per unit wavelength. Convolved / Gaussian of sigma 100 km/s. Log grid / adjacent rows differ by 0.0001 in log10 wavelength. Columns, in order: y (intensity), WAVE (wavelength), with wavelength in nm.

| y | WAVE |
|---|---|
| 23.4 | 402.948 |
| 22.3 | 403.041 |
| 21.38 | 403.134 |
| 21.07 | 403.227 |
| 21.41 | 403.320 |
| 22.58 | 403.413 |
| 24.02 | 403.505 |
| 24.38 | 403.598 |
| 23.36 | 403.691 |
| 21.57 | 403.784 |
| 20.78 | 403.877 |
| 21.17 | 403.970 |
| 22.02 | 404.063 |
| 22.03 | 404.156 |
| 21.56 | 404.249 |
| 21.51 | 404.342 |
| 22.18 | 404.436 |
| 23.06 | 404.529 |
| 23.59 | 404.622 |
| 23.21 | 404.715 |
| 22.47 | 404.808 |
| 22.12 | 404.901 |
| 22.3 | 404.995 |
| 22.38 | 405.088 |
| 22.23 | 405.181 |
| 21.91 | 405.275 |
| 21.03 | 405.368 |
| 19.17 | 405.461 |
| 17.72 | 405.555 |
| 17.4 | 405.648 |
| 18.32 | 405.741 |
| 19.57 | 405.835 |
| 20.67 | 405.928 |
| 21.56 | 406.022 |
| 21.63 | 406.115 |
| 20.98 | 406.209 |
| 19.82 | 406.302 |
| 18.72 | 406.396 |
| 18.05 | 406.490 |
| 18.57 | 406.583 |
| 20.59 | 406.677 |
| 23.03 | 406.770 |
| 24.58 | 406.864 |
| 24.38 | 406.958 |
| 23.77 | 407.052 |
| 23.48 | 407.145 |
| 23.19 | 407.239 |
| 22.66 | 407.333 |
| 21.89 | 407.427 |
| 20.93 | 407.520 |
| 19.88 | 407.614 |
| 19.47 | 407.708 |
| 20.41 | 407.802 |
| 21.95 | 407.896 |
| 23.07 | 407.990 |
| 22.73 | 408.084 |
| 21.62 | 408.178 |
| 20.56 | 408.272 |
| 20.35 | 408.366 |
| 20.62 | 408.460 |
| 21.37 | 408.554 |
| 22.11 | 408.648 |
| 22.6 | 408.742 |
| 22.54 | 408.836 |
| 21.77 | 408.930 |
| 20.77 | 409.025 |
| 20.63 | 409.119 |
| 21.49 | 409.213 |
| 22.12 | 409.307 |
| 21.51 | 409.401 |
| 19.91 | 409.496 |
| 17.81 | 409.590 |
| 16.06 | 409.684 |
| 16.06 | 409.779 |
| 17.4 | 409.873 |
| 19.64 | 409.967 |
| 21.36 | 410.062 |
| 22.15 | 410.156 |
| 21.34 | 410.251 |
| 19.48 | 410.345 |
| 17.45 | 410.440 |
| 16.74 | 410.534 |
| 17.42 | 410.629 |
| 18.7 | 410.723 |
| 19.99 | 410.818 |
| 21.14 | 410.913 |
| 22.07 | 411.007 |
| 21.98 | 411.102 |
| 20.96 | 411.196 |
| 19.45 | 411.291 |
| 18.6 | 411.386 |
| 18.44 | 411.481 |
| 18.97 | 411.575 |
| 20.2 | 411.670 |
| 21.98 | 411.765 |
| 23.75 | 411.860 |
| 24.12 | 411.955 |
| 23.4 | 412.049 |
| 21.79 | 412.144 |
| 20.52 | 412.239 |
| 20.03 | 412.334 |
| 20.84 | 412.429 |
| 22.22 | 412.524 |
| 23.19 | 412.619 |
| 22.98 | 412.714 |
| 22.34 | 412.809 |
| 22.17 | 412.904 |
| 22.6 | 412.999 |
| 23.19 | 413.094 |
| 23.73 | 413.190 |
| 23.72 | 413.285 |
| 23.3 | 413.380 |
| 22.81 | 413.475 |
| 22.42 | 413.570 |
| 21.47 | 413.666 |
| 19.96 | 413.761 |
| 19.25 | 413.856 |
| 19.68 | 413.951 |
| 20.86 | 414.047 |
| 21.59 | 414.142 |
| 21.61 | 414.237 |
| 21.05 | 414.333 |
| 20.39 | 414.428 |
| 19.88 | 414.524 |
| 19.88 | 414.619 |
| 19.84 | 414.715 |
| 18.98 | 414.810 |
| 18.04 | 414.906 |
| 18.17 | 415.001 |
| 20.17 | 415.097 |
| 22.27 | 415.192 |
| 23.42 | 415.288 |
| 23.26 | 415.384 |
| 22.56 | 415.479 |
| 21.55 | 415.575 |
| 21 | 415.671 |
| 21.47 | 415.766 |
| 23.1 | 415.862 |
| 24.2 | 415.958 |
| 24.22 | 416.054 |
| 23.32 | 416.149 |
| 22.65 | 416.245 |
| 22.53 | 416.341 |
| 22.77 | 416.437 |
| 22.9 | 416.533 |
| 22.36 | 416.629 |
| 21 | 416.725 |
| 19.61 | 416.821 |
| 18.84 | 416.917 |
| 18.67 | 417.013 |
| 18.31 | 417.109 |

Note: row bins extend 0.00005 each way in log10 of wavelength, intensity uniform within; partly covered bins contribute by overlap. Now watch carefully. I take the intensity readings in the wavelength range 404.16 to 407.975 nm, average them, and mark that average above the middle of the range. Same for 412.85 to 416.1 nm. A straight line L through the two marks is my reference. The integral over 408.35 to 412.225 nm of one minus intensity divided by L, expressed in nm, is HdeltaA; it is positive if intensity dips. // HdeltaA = 0.18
